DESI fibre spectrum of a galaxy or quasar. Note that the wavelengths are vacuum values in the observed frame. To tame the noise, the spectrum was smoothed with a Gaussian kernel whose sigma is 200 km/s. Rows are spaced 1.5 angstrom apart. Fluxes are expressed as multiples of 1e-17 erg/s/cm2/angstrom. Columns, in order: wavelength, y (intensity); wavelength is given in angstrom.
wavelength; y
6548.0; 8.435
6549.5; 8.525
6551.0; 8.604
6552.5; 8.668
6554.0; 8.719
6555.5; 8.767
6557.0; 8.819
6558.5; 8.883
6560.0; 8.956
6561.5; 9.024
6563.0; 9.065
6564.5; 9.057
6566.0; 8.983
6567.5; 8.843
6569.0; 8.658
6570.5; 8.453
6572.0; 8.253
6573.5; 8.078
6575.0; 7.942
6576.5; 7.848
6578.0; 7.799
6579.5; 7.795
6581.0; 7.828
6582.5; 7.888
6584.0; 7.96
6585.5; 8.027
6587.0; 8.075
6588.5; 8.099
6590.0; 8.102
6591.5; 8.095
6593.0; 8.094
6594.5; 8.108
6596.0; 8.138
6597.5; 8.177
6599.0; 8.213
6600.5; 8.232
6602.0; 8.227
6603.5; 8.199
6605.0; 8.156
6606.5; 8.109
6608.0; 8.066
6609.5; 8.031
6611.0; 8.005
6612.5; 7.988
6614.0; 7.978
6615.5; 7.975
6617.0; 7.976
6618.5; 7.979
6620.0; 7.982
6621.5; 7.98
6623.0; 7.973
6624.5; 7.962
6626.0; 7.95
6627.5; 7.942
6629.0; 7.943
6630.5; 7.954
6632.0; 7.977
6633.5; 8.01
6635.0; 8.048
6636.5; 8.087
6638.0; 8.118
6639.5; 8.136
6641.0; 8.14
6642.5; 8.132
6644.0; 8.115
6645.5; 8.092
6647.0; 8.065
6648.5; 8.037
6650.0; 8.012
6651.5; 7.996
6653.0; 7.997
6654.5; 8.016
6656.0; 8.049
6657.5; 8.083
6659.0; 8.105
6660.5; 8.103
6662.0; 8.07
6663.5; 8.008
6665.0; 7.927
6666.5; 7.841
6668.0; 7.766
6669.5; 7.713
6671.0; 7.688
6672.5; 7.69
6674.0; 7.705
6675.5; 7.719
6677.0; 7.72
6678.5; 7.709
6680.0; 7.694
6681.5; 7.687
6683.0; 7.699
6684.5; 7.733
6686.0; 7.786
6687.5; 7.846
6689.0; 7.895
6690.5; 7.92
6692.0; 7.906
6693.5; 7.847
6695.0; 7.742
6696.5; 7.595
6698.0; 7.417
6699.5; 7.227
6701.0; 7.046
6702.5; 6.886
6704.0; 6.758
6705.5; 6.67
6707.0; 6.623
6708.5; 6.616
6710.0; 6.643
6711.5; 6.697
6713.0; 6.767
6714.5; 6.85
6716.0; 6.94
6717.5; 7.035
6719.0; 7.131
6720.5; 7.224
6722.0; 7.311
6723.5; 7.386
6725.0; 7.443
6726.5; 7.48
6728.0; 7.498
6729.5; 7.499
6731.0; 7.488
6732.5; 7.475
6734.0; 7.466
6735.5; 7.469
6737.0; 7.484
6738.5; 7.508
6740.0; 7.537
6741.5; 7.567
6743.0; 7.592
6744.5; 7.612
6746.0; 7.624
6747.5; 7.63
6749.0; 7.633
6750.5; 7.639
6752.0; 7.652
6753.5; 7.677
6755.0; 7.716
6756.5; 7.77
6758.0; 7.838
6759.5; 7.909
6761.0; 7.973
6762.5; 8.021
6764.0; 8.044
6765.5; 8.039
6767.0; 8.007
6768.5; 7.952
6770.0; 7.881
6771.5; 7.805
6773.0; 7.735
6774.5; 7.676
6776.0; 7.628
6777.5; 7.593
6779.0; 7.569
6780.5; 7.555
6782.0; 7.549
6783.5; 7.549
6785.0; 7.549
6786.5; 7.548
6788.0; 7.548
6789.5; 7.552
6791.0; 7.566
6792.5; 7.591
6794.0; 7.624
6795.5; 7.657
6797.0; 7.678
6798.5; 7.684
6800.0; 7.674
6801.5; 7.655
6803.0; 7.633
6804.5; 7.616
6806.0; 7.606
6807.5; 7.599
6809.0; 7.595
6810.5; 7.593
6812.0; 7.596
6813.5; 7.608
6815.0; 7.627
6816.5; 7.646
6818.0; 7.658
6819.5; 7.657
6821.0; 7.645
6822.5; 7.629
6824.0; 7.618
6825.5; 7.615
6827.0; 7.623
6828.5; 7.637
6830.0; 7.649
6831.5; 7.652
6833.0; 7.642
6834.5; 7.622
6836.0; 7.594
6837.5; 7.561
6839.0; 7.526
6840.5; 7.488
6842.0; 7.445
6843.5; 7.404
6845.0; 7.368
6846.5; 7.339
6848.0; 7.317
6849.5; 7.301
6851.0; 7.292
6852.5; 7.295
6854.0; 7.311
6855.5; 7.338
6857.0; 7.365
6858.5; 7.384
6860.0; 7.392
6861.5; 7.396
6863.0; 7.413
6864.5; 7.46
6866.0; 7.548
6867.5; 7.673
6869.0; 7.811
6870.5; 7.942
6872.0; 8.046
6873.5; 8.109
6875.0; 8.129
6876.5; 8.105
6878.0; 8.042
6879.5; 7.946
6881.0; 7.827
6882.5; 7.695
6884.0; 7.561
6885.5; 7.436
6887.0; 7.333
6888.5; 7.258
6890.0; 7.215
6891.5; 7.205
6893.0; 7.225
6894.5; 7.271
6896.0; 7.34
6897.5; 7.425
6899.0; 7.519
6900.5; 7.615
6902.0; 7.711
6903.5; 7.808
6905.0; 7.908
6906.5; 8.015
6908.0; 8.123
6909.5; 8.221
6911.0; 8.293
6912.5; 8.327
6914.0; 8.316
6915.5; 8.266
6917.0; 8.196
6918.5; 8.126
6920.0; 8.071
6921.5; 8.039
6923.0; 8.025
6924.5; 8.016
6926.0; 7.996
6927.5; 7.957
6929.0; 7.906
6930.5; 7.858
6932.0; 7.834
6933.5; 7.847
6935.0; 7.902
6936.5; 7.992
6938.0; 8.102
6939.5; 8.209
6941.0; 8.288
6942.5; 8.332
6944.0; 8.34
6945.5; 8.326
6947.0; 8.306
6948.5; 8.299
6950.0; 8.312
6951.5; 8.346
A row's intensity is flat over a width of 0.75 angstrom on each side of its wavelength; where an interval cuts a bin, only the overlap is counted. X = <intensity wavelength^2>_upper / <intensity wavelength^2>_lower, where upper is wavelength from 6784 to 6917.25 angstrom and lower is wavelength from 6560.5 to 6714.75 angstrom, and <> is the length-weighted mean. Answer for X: 1.0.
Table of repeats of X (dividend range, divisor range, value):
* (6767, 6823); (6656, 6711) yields 1.04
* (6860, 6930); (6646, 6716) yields 1.09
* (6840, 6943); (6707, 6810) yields 1.07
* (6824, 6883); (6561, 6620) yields 1.00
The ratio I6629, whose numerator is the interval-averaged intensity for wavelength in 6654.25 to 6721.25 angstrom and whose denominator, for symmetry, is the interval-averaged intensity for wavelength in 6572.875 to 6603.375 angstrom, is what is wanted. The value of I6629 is 0.93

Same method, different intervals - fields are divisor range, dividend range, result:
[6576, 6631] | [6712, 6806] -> 0.94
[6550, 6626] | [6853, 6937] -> 0.94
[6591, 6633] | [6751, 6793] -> 0.96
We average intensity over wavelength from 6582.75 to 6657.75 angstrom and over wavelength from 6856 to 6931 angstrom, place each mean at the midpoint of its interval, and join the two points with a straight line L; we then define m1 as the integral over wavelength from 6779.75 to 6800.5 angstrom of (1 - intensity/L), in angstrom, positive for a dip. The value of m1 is 0.76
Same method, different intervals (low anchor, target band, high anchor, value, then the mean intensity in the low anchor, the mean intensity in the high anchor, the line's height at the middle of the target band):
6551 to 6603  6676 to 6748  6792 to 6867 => 4.9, 8.35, 7.54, 7.92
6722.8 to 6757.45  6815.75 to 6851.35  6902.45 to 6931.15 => 1.3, 7.56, 8.07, 7.83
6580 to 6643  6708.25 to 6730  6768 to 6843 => 2.0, 8.05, 7.62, 7.81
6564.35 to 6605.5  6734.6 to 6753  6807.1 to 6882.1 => 0.6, 8.18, 7.6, 7.83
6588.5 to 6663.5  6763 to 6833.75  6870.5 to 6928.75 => 2.3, 8.06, 7.84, 7.92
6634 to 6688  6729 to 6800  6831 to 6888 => 0.7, 7.93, 7.58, 7.75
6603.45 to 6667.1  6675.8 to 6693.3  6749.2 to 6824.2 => 0.3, 8.03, 7.69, 7.92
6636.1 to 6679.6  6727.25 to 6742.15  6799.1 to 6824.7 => 0.6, 7.96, 7.63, 7.79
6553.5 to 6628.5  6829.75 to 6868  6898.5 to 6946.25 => 3.0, 8.23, 8.05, 8.09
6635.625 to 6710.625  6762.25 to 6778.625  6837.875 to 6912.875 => -0.4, 7.72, 7.61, 7.67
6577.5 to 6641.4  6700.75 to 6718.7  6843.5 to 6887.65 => 2.4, 8.04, 7.59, 7.86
